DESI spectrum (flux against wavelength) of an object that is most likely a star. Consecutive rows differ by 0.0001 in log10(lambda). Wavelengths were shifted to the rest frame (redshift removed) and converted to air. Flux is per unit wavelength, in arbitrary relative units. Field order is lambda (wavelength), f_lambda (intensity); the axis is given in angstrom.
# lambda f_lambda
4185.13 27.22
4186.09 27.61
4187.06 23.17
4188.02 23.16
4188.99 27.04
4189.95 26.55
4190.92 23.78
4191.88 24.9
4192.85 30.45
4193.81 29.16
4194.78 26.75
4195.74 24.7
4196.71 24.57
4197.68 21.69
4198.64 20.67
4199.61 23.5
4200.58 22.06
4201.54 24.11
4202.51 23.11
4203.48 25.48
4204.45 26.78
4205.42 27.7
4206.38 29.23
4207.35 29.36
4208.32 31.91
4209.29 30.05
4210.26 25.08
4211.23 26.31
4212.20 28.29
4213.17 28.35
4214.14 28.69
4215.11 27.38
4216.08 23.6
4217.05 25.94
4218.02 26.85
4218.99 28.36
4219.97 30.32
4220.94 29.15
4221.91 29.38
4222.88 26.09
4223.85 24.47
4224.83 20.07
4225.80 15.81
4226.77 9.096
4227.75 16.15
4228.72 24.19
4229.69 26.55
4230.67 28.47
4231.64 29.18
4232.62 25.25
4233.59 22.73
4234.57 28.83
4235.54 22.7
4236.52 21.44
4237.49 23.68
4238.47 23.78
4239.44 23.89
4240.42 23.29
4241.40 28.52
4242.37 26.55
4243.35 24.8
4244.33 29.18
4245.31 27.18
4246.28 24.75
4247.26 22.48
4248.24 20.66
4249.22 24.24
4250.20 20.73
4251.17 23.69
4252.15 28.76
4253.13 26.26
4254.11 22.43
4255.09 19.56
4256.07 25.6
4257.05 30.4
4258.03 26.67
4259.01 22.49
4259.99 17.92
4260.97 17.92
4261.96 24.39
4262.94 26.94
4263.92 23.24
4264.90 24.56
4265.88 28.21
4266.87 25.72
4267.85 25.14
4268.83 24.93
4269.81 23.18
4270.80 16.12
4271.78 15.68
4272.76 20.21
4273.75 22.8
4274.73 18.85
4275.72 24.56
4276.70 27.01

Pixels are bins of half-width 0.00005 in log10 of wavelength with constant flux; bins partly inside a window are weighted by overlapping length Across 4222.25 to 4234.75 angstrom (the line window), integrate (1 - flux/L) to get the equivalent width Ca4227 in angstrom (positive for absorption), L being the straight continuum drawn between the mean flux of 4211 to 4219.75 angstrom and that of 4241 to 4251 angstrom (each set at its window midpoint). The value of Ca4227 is 1.62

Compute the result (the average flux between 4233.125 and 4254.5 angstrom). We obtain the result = 24.6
